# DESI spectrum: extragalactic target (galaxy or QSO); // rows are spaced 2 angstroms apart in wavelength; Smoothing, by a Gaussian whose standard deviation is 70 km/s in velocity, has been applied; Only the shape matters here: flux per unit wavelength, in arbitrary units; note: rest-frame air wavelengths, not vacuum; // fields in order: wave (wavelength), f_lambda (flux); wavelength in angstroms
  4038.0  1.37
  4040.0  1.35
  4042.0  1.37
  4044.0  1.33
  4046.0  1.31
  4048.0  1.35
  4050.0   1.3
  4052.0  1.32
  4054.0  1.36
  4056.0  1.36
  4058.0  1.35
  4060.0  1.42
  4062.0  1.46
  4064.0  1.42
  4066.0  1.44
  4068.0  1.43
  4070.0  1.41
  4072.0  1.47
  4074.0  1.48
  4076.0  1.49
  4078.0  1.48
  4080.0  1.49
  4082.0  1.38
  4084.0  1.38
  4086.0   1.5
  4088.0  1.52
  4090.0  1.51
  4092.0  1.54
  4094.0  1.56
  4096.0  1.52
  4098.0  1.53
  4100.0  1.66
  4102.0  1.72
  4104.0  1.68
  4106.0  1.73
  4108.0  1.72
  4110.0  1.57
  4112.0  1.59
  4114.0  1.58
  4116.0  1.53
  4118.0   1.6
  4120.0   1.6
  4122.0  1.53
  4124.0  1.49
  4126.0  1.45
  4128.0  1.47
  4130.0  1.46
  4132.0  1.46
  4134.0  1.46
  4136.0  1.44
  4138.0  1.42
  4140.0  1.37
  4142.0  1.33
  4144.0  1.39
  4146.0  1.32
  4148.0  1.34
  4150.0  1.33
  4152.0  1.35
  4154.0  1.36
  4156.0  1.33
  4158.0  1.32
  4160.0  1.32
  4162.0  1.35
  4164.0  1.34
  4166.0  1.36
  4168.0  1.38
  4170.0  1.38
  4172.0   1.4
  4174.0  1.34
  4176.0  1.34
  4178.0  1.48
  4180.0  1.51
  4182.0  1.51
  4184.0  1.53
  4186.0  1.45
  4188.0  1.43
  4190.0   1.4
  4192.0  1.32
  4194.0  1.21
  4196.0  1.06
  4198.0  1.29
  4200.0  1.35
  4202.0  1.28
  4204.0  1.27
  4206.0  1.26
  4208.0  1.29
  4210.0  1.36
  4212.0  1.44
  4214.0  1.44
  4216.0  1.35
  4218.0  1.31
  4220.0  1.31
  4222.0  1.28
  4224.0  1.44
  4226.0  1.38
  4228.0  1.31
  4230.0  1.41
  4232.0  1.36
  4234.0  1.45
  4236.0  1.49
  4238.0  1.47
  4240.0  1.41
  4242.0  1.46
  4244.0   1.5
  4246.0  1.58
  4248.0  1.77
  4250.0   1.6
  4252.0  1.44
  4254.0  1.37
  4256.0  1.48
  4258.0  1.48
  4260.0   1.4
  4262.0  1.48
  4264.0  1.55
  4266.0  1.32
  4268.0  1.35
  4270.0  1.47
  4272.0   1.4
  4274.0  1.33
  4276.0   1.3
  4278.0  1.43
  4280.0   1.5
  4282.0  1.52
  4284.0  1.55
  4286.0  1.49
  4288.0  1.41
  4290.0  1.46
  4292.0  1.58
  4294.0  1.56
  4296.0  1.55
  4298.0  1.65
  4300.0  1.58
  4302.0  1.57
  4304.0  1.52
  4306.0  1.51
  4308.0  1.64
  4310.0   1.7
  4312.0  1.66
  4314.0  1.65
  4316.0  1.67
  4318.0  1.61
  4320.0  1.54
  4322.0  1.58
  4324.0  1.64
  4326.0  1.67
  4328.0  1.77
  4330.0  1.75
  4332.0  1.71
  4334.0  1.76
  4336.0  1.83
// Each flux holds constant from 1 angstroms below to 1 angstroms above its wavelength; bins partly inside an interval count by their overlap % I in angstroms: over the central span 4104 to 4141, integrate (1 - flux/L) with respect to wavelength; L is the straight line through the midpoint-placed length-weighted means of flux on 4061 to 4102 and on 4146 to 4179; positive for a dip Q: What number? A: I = -2.8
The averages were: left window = 1.49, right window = 1.36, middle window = 1.53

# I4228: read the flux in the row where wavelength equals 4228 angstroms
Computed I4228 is 1.31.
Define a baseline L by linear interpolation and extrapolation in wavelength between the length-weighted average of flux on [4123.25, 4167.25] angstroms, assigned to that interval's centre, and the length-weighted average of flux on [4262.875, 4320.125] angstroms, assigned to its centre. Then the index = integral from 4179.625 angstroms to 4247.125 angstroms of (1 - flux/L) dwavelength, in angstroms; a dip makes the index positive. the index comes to 3.17 angstroms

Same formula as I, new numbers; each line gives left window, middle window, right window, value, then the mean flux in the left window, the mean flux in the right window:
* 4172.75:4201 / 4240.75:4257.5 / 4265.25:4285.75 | -1.37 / 1.37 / 1.42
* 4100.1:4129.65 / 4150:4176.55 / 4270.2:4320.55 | 3.77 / 1.59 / 1.53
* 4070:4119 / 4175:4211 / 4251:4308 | 3.76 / 1.55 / 1.48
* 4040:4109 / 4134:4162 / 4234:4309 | 2.23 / 1.47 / 1.49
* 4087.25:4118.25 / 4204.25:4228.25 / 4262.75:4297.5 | 2.60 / 1.6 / 1.46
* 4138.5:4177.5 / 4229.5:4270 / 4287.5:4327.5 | 0.81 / 1.35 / 1.59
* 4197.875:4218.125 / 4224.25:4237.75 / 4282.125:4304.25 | -0.17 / 1.33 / 1.54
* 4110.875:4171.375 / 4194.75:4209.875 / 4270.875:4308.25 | 1.99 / 1.42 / 1.5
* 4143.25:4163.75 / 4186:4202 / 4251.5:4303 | 0.92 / 1.34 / 1.47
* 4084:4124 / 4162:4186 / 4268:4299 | 1.96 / 1.58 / 1.48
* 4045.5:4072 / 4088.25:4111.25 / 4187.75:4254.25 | -3.74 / 1.38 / 1.38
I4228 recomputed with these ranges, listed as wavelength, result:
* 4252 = 1.44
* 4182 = 1.51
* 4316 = 1.67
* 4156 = 1.33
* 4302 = 1.57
